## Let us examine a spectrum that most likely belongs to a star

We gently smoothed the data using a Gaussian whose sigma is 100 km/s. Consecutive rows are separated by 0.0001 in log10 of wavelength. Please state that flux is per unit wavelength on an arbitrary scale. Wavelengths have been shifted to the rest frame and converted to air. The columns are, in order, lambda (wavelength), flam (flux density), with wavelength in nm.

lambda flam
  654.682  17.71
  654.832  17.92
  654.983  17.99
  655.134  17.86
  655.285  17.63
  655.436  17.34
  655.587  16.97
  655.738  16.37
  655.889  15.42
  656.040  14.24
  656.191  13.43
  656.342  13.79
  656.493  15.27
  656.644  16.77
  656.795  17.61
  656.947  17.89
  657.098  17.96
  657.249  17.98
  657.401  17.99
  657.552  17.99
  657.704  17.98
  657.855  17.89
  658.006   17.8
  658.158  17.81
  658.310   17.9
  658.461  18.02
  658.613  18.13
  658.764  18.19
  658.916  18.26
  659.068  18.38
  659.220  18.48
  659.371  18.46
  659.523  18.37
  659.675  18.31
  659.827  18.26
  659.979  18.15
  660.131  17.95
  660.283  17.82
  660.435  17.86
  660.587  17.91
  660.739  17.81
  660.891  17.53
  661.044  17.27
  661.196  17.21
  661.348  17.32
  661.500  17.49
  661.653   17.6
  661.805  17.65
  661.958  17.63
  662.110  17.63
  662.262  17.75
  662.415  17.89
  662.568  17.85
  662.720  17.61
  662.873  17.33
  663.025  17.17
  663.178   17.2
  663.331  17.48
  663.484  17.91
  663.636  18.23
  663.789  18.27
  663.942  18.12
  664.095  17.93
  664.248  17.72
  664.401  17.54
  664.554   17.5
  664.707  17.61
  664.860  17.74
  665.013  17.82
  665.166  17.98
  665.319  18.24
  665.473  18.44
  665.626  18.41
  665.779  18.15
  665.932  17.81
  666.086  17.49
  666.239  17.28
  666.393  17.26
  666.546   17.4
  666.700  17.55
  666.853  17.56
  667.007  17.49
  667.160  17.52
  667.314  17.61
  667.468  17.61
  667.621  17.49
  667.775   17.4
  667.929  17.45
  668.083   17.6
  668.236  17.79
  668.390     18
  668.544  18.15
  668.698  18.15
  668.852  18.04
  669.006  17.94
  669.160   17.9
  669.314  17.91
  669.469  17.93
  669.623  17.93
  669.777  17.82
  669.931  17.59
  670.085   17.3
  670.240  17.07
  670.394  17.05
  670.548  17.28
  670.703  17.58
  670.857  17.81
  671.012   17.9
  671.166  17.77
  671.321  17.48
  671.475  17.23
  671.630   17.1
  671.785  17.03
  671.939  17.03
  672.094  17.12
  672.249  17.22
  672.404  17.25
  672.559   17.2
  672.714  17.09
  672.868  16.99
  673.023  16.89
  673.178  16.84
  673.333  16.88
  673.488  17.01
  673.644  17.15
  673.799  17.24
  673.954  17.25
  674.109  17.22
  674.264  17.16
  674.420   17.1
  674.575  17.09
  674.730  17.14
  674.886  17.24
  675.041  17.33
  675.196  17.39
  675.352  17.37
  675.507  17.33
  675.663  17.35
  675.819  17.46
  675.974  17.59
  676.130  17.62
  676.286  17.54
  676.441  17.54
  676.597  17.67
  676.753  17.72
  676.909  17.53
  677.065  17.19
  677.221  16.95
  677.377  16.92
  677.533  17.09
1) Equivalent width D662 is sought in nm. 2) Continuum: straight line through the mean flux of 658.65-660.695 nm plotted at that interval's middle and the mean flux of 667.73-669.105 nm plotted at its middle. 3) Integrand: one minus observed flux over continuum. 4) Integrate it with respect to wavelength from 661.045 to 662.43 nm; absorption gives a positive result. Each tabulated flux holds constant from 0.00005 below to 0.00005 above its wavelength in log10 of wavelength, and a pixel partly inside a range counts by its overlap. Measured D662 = 0.04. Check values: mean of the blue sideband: 18.2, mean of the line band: 17.5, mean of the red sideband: 17.9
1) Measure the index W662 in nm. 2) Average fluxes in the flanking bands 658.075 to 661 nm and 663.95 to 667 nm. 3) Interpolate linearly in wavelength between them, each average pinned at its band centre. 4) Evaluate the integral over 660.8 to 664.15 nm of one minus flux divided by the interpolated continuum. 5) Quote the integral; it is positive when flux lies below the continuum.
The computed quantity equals 0.05 nm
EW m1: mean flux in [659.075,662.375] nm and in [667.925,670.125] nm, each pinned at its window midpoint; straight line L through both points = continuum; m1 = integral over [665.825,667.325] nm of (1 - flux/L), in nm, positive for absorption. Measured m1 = 0.03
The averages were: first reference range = 17.8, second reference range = 17.9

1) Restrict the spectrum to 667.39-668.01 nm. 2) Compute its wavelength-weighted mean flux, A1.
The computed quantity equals 17.5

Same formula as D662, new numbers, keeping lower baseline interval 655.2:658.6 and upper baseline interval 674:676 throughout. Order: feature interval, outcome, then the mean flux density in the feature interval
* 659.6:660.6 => -0.06 nm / 18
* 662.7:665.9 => -0.14 nm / 17.8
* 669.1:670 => -0.03 nm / 17.8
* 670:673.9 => 0.00 nm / 17.2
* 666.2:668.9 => -0.08 nm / 17.6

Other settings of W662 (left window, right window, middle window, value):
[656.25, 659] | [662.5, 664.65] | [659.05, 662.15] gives -0.05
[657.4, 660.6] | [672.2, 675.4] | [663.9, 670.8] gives -0.06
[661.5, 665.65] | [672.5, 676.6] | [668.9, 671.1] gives -0.02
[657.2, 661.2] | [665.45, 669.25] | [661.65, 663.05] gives 0.02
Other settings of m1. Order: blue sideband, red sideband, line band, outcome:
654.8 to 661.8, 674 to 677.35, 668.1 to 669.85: -0.06 nm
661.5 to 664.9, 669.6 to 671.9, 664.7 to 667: -0.02 nm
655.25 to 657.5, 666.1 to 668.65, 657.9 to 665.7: -0.40 nm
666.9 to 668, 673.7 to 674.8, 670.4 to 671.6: -0.01 nm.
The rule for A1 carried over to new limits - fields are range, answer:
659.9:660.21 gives 18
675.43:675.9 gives 17.4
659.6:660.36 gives 18.1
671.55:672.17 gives 17.1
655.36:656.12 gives 16.1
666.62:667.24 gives 17.5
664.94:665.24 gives 17.9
